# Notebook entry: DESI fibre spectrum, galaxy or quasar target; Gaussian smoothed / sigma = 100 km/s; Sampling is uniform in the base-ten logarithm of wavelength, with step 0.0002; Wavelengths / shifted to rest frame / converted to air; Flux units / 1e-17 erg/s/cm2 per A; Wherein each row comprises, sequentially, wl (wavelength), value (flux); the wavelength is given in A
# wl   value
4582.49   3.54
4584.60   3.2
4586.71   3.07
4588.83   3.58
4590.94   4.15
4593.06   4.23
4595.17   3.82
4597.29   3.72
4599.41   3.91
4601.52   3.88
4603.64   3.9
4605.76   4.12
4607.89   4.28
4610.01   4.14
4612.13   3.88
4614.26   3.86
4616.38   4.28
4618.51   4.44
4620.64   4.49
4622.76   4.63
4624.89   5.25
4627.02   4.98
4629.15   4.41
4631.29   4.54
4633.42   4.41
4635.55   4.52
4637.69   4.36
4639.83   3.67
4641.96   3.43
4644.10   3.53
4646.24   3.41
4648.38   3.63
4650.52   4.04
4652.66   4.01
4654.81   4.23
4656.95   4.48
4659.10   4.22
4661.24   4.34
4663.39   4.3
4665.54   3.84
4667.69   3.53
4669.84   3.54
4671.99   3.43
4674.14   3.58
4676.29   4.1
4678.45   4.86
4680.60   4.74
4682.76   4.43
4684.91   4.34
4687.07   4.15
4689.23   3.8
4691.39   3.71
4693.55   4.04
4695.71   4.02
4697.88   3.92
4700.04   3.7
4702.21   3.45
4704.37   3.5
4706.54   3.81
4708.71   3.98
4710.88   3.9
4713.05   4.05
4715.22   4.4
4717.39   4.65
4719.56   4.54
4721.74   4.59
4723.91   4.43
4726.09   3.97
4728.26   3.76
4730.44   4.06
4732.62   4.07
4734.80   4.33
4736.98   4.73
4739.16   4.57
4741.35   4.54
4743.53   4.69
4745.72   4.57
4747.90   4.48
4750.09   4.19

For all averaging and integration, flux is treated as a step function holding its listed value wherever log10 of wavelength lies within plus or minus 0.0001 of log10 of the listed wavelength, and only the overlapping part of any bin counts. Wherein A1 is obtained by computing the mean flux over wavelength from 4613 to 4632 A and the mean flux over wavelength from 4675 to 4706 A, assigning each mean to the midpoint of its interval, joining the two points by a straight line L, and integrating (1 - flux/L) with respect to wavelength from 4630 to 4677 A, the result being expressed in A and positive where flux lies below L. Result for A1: 3.8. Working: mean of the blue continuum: 4.53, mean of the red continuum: 4.05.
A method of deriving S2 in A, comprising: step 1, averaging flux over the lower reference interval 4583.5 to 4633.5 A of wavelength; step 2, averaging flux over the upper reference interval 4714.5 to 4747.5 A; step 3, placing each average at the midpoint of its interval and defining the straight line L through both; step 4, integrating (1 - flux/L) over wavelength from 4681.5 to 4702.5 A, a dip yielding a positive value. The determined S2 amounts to 1.6 A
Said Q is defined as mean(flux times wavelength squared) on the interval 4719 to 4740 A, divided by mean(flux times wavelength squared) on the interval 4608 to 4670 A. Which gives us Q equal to 1.1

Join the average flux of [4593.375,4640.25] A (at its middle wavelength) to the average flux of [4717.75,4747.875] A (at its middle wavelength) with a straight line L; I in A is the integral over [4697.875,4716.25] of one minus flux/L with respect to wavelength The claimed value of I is 2.1 A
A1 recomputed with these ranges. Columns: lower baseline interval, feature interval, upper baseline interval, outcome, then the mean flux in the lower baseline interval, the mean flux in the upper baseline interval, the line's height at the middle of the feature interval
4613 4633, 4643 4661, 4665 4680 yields 0.76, 4.53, 3.87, 4.14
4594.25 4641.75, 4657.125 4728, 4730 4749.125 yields 5.08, 4.24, 4.46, 4.37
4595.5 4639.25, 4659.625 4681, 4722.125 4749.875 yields 1.52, 4.29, 4.35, 4.31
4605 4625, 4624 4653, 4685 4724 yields 0.53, 4.3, 4.03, 4.23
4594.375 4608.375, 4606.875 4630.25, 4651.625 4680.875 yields -2.66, 3.93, 4.07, 3.97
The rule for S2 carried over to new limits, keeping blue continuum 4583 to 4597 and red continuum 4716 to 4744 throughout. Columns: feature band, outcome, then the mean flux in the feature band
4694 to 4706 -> 1.4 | 3.74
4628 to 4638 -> -1.5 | 4.46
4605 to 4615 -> -0.8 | 4.06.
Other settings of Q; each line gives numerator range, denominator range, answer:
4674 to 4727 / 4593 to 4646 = 1.02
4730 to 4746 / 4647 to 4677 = 1.17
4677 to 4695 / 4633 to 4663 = 1.08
